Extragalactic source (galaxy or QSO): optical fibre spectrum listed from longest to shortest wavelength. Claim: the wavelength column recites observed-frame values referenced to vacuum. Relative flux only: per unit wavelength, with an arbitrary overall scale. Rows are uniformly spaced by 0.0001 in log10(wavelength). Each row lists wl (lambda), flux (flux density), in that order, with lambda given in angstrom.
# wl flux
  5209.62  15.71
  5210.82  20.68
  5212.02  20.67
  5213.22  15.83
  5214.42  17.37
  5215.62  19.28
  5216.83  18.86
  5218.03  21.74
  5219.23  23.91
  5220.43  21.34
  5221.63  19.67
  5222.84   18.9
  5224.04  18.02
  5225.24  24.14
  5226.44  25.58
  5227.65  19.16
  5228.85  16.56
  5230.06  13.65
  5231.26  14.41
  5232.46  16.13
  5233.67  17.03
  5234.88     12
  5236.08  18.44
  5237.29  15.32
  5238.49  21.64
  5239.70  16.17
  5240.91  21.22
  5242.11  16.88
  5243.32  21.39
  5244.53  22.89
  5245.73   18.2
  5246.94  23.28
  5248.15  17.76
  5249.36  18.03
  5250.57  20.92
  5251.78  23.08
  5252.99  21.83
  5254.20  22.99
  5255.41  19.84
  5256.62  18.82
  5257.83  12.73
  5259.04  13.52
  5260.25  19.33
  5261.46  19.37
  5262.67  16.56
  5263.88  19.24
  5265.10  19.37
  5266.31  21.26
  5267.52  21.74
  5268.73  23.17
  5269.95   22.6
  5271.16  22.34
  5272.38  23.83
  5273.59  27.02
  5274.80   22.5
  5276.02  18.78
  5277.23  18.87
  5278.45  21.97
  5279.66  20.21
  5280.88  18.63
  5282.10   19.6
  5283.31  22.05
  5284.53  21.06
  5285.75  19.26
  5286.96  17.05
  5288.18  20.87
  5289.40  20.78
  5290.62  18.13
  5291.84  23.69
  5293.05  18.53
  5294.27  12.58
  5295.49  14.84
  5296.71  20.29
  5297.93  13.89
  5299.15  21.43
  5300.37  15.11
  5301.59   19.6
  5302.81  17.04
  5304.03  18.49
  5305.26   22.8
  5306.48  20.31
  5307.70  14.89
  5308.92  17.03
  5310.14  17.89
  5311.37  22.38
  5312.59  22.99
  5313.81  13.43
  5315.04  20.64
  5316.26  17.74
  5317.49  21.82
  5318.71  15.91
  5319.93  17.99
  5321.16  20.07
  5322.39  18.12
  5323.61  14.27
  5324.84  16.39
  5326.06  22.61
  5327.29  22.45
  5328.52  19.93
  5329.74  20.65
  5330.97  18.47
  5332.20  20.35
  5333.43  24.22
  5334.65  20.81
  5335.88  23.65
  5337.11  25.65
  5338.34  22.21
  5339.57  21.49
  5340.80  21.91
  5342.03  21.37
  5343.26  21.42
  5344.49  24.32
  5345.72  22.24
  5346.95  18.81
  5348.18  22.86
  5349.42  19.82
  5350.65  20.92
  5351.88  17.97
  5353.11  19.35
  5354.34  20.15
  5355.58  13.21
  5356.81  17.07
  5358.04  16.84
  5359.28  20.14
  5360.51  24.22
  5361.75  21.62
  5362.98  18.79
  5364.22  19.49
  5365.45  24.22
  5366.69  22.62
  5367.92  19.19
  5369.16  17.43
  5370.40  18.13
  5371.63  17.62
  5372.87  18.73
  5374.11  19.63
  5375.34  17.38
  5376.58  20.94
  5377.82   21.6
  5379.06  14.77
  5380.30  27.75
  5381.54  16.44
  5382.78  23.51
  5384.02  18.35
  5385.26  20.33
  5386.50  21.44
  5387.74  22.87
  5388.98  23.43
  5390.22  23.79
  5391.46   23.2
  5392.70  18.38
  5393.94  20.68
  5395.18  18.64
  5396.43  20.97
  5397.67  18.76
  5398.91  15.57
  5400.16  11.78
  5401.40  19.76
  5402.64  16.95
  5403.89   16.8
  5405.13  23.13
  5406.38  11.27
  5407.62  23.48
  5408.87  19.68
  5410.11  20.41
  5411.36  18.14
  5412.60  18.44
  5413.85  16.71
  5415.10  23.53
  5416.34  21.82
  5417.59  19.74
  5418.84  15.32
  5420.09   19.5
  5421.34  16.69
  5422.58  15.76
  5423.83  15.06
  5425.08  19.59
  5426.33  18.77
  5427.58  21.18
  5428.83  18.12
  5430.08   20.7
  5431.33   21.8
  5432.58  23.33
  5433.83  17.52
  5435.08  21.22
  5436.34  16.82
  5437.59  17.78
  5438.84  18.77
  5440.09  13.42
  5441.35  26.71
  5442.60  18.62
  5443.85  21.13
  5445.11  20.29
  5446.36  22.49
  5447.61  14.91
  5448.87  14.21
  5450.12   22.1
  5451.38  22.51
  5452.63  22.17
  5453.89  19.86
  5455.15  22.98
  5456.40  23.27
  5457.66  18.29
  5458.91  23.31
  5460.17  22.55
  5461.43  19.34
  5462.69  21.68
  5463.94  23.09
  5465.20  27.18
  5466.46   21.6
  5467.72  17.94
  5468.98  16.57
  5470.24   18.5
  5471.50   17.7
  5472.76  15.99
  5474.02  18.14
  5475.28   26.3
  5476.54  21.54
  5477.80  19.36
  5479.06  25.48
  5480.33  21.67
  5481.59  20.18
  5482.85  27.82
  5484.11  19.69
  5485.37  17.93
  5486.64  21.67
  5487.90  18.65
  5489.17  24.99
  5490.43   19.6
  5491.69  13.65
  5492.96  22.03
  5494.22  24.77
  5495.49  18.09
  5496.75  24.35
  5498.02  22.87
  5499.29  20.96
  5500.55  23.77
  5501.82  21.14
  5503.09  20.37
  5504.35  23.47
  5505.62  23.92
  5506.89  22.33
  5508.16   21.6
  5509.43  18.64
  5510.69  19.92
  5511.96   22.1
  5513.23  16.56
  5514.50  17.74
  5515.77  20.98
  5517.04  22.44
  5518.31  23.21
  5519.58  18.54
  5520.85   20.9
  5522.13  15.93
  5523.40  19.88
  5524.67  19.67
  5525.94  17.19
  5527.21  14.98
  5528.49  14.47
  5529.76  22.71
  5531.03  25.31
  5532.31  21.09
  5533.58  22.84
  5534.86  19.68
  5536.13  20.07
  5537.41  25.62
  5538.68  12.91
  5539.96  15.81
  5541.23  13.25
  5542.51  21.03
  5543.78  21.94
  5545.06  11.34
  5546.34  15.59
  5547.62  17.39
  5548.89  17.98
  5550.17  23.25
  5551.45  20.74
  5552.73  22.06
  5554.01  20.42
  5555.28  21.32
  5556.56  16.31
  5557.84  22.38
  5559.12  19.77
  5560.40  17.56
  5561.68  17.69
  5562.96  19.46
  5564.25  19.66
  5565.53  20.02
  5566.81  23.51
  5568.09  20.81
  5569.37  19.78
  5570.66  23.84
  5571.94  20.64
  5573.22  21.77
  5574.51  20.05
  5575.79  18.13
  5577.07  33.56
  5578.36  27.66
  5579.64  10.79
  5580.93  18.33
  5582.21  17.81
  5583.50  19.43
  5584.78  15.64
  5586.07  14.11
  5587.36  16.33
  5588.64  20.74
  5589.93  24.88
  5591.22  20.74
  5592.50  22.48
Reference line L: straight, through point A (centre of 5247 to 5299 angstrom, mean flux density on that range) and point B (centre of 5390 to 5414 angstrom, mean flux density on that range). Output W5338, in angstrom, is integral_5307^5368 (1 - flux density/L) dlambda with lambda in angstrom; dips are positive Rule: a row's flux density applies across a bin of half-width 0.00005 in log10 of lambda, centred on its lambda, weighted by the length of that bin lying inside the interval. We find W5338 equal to -2.5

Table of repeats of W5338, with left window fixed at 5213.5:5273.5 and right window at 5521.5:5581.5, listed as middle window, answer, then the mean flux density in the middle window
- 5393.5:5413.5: 1.3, 18.4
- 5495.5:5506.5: -1.5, 22.3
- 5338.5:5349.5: -1.2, 21.7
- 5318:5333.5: 0.3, 19.2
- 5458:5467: -1.3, 22.6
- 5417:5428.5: 1.0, 18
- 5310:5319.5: 0.2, 19.1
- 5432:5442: 0.1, 19.4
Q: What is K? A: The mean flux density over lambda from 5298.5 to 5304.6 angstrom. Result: 18.3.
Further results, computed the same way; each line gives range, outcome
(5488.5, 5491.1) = 22.1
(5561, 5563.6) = 18.6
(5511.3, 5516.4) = 19.3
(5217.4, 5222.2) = 21.7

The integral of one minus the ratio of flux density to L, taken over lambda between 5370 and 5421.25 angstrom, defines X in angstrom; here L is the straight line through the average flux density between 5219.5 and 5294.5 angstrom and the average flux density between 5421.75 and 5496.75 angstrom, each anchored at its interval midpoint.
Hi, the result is 1.6 angstrom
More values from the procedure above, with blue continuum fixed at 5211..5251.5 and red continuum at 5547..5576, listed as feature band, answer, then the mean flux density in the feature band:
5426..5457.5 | -0.34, 20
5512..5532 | 0.61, 19.5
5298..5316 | 0.58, 18.7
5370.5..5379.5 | 0.39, 18.7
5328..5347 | -2.35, 21.8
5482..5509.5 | -2.09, 21.5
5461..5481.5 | -0.87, 20.8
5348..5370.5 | -0.19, 19.7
